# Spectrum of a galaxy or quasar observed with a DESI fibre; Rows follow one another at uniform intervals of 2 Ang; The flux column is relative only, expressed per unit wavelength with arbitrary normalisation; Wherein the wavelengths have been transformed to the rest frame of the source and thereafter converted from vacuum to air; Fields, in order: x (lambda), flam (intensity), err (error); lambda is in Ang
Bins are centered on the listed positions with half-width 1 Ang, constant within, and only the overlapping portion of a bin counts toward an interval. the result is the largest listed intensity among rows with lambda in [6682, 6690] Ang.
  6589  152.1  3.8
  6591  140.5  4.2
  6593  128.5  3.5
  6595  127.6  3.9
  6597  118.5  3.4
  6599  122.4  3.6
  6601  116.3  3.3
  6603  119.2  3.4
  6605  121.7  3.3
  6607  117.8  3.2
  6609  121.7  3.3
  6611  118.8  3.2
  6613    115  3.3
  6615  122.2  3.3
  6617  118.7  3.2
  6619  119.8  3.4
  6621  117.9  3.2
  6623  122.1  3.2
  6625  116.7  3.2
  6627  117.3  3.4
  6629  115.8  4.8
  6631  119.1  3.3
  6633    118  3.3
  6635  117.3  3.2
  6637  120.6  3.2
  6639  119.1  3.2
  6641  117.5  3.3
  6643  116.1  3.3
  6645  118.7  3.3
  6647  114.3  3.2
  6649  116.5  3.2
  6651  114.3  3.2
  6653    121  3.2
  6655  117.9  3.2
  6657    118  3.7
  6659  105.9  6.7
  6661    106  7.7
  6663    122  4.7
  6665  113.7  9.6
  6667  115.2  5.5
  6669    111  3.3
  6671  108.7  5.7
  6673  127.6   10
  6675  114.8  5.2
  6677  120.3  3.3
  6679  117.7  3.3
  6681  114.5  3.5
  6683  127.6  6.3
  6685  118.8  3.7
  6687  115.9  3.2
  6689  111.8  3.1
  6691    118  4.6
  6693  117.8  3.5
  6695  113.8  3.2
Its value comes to 127.6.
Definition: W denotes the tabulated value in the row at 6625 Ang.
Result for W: 116.7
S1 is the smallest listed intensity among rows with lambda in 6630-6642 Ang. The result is 117.3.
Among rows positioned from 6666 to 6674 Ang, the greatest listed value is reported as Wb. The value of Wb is 127.6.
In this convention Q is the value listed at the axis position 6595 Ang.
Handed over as 127.6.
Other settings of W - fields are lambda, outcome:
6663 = 122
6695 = 113.8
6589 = 152.1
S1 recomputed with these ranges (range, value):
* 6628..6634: 115.8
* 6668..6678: 108.7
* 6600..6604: 116.3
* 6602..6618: 115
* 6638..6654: 114.3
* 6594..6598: 118.5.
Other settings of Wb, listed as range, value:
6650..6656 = 121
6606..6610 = 121.7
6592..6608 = 128.5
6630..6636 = 119.1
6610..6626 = 122.2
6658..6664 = 122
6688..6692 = 118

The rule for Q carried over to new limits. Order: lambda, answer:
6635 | 117.3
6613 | 115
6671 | 108.7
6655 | 117.9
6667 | 115.2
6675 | 114.8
